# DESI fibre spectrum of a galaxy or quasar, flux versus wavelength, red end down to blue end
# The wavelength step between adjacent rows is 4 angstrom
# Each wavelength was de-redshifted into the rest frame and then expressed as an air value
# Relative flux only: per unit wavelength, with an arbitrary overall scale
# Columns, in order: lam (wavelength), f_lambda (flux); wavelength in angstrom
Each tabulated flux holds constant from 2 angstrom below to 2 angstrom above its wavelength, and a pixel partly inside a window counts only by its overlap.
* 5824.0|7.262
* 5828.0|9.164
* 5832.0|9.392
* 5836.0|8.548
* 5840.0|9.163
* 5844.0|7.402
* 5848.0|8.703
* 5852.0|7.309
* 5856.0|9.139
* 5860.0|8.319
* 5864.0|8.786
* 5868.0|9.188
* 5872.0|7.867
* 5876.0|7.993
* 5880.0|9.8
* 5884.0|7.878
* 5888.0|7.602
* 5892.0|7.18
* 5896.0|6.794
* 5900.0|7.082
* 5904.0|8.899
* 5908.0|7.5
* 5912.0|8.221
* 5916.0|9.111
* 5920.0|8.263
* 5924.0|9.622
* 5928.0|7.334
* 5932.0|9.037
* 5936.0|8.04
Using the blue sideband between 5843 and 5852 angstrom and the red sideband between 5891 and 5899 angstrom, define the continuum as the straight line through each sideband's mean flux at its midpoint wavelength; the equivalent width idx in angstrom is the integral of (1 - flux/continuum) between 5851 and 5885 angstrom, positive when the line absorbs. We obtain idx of -4.5 angstrom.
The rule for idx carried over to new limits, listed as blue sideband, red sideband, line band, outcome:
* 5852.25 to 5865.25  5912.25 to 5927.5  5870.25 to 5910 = 3.6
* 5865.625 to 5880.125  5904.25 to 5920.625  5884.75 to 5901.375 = 2.4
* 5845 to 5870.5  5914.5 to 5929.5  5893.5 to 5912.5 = 2.1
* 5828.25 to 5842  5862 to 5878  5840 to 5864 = 1.2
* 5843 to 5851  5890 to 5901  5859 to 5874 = -1.8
